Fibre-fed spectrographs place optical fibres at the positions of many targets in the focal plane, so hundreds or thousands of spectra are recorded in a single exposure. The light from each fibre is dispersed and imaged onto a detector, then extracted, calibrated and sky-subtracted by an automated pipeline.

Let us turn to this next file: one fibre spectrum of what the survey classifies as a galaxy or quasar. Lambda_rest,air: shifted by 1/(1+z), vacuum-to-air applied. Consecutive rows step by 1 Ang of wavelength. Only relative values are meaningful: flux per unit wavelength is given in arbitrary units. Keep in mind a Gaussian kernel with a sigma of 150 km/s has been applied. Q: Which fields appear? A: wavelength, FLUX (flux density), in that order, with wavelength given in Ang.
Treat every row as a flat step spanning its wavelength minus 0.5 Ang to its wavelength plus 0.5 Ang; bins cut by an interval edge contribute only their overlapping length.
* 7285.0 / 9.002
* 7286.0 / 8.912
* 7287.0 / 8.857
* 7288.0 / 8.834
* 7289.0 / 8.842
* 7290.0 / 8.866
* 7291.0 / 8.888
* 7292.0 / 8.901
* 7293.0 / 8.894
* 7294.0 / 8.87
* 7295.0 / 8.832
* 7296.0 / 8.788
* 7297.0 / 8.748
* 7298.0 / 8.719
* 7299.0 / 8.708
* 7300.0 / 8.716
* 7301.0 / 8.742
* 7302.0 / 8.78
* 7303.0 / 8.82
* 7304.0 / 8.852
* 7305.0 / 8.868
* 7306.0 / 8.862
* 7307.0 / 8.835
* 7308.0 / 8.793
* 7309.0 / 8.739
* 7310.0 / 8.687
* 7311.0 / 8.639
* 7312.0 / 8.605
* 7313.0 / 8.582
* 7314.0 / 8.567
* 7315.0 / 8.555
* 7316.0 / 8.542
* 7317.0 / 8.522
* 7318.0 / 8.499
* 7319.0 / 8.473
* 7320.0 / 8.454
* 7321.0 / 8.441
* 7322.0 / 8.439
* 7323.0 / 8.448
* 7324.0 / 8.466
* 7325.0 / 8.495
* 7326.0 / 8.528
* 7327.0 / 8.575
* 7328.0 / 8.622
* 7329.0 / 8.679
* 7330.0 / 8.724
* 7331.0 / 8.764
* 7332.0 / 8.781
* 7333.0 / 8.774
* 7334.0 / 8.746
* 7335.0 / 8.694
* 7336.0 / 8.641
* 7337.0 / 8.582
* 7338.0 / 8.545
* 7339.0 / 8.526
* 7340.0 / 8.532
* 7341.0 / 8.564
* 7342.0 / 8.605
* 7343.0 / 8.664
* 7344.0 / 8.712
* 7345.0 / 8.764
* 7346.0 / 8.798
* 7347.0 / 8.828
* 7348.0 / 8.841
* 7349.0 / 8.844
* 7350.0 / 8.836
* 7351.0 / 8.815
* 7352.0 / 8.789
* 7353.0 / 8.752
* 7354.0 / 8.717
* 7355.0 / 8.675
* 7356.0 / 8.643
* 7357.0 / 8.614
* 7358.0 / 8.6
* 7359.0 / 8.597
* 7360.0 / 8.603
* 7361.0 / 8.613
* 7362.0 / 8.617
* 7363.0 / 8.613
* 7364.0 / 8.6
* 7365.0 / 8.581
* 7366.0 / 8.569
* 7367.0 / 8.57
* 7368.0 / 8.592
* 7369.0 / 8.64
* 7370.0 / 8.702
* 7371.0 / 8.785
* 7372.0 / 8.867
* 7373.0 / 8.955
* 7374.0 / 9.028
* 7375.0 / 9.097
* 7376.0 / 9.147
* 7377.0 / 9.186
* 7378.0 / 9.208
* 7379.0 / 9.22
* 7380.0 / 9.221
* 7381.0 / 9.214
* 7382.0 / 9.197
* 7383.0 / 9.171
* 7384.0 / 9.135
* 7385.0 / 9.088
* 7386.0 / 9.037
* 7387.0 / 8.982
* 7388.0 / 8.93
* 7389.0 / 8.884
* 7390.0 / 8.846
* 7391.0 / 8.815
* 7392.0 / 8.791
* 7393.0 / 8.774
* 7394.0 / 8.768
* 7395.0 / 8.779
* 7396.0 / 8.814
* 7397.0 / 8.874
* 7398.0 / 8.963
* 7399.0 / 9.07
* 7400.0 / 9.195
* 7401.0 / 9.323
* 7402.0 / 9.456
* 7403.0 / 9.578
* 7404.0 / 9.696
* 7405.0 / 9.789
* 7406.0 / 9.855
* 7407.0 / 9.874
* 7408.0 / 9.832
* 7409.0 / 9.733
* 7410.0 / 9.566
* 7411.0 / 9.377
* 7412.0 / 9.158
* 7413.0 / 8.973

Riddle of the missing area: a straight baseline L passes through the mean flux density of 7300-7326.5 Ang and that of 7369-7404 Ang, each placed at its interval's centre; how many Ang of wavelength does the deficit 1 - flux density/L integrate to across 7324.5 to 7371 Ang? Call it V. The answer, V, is 0.8 Ang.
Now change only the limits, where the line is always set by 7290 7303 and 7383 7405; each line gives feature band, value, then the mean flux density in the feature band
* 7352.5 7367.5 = 0.6 Ang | 8.62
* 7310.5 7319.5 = 0.3 Ang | 8.55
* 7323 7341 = 0.6 Ang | 8.62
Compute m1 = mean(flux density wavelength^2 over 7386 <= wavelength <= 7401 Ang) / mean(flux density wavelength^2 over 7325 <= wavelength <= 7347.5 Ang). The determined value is 1.04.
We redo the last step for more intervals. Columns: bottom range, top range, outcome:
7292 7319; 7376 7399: 1.06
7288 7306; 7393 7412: 1.09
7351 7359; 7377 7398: 1.04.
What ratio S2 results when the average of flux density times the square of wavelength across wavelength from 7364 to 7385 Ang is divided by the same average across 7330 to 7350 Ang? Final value 1.04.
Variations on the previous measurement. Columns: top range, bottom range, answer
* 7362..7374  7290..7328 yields 1.02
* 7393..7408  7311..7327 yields 1.12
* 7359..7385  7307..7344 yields 1.05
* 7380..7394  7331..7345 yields 1.05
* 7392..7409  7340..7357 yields 1.08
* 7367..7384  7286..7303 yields 1.04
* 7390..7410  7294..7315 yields 1.09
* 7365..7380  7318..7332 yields 1.05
